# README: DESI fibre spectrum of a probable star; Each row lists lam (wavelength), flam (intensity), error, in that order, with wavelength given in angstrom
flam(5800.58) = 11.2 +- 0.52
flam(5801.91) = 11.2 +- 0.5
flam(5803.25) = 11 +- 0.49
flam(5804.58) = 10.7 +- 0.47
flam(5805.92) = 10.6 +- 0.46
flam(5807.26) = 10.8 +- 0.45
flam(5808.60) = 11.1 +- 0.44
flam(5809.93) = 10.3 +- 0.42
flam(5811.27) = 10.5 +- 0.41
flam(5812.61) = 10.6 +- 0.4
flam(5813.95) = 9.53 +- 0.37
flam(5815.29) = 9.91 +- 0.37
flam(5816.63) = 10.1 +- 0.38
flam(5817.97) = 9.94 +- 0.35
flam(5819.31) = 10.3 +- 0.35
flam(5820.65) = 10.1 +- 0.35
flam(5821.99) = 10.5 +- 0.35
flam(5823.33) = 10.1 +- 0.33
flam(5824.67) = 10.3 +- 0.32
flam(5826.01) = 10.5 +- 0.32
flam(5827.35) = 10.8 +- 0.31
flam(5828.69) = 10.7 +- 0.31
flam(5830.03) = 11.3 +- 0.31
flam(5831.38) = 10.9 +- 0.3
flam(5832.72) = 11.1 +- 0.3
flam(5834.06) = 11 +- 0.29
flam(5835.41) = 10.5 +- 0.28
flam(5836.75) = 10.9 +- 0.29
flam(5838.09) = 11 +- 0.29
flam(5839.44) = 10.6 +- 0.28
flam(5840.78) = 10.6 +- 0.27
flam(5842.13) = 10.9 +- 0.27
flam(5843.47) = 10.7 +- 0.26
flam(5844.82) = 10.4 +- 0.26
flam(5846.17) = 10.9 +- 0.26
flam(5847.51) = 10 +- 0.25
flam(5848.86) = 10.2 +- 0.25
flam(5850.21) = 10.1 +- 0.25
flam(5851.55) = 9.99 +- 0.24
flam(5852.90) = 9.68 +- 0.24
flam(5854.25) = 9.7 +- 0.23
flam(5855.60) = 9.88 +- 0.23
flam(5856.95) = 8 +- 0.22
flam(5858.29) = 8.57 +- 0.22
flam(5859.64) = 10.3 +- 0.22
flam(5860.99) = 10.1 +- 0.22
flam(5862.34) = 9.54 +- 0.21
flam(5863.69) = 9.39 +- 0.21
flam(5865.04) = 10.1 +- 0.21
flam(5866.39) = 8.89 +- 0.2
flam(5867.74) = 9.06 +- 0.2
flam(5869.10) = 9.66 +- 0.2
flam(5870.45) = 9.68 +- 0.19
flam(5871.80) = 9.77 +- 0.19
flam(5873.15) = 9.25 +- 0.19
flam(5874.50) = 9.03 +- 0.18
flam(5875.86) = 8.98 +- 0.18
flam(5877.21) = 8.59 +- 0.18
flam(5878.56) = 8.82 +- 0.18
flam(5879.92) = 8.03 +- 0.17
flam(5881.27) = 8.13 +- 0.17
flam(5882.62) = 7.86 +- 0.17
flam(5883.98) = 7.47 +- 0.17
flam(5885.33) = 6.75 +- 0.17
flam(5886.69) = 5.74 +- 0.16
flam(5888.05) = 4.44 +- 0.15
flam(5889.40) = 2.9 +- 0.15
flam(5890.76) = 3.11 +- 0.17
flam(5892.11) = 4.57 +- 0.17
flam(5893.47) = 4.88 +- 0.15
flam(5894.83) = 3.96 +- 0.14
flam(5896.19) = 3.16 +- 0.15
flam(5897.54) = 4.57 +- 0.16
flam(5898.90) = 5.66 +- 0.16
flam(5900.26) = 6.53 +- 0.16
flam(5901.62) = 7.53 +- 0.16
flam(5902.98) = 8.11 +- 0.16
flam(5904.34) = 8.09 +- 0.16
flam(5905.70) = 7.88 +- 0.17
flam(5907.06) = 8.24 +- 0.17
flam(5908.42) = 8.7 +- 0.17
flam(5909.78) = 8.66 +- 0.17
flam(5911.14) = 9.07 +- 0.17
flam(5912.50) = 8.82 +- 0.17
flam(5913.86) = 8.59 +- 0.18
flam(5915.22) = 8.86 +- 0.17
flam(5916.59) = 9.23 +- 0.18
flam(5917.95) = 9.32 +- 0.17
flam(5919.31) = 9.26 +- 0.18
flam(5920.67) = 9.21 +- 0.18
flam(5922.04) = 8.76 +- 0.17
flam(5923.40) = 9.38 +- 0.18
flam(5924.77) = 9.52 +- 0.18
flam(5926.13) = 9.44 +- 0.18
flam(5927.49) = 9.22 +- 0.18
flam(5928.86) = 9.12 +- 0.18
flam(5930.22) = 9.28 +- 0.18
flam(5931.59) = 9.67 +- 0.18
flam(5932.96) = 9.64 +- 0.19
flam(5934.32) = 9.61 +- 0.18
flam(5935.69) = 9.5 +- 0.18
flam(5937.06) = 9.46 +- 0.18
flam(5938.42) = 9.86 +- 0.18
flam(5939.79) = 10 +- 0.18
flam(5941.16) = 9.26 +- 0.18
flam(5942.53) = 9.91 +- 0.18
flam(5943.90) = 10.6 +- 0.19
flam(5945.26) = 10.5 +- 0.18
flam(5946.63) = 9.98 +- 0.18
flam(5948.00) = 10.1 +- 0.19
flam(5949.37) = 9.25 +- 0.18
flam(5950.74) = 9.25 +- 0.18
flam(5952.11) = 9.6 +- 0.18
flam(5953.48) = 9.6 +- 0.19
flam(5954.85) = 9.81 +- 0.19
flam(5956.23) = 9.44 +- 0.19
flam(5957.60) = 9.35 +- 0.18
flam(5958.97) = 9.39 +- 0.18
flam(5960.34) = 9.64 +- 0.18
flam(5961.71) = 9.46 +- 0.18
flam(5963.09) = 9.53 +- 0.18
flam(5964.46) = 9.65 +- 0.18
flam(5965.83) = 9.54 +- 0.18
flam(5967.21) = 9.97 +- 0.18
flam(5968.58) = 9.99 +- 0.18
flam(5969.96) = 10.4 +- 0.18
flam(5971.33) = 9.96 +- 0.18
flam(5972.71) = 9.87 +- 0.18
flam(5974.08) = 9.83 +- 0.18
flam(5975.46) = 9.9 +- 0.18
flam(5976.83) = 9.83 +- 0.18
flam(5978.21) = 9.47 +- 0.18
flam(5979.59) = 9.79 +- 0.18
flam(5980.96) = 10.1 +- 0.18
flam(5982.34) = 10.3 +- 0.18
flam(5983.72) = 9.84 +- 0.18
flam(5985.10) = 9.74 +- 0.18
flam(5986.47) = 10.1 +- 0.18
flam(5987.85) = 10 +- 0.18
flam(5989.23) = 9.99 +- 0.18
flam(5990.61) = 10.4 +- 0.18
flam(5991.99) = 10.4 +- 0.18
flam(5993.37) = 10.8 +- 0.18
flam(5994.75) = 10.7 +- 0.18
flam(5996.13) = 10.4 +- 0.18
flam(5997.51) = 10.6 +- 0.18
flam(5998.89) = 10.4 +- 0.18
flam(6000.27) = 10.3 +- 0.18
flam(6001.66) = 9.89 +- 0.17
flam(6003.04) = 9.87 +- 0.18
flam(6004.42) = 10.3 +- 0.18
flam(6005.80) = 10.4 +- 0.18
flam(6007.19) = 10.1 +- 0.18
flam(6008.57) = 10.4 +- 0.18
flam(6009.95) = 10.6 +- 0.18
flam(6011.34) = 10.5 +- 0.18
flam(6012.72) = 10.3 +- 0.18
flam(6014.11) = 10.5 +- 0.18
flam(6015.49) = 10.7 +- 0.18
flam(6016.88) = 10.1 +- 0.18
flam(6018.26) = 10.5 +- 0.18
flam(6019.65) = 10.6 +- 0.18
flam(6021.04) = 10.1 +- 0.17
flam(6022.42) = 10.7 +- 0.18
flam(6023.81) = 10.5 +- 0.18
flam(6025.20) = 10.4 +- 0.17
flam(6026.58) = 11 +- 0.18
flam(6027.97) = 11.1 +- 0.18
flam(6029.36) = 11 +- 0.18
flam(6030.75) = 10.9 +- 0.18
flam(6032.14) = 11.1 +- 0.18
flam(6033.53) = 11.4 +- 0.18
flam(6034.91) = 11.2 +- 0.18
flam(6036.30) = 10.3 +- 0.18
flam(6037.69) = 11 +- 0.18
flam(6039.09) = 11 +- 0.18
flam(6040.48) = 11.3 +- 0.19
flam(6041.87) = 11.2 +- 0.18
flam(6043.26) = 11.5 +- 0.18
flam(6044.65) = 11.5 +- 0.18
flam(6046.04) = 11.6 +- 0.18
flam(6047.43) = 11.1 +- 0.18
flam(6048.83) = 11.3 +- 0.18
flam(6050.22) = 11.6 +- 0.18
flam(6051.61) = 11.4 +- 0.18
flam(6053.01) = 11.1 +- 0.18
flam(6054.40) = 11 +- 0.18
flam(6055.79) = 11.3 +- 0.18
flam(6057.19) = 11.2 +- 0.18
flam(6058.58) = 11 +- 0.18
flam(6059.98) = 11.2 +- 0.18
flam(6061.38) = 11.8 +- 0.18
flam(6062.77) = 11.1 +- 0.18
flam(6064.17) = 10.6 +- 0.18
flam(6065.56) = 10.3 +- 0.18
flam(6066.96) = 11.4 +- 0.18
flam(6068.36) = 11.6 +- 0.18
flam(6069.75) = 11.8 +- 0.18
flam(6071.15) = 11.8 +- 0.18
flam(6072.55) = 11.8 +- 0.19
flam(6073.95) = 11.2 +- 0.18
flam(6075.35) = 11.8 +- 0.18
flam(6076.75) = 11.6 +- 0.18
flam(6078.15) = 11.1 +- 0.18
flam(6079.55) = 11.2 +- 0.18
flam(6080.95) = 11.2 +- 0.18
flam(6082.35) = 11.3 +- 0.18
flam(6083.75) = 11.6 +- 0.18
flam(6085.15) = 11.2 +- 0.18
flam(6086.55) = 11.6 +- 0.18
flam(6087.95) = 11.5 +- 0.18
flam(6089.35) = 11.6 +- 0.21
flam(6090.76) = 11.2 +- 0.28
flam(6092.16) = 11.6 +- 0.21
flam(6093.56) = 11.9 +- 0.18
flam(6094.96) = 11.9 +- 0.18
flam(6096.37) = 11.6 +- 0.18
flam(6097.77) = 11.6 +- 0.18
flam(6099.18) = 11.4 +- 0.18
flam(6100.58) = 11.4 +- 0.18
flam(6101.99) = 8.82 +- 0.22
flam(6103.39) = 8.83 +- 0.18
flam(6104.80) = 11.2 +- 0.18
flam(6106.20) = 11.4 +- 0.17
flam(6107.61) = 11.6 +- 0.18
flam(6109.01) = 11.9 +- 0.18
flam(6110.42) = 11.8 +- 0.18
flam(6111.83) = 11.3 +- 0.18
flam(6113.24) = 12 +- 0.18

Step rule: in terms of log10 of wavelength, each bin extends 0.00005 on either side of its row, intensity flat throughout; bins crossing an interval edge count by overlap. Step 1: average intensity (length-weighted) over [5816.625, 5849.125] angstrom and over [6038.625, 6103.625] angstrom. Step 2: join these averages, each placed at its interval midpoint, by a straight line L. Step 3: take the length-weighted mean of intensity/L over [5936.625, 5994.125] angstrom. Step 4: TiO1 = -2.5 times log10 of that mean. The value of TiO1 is 0.12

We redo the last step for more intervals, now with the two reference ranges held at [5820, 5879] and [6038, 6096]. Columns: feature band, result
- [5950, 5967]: 0.13 mag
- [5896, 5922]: 0.29 mag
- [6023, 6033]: 0.03 mag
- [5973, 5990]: 0.10 mag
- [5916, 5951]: 0.11 mag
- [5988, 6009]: 0.06 mag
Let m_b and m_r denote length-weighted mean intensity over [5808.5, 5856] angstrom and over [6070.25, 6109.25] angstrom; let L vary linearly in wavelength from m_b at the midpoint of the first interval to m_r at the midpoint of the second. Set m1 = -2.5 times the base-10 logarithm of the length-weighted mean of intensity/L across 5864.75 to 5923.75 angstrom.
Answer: 0.36 mag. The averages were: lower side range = 10.4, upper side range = 11.3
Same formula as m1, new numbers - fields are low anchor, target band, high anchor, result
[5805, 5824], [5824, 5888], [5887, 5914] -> -0.15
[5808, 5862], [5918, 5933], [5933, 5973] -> 0.06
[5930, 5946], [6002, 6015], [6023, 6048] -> 0.04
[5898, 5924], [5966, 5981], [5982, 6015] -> -0.02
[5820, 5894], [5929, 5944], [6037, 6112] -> 0.03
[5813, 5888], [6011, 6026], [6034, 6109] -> 0.04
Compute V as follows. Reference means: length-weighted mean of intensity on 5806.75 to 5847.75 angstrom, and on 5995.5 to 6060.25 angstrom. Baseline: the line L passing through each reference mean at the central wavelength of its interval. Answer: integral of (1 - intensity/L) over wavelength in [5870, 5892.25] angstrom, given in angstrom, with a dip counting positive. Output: 7.0 angstrom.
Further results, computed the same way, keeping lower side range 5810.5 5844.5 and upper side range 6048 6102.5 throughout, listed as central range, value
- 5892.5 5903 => 5.3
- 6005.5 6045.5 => 1.5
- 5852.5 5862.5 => 1.1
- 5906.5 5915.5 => 1.7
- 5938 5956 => 1.8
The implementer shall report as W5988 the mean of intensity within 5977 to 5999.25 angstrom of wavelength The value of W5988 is 10.2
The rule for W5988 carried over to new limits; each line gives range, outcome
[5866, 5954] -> 8.3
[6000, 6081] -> 11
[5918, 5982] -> 9.65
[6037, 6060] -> 11.3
